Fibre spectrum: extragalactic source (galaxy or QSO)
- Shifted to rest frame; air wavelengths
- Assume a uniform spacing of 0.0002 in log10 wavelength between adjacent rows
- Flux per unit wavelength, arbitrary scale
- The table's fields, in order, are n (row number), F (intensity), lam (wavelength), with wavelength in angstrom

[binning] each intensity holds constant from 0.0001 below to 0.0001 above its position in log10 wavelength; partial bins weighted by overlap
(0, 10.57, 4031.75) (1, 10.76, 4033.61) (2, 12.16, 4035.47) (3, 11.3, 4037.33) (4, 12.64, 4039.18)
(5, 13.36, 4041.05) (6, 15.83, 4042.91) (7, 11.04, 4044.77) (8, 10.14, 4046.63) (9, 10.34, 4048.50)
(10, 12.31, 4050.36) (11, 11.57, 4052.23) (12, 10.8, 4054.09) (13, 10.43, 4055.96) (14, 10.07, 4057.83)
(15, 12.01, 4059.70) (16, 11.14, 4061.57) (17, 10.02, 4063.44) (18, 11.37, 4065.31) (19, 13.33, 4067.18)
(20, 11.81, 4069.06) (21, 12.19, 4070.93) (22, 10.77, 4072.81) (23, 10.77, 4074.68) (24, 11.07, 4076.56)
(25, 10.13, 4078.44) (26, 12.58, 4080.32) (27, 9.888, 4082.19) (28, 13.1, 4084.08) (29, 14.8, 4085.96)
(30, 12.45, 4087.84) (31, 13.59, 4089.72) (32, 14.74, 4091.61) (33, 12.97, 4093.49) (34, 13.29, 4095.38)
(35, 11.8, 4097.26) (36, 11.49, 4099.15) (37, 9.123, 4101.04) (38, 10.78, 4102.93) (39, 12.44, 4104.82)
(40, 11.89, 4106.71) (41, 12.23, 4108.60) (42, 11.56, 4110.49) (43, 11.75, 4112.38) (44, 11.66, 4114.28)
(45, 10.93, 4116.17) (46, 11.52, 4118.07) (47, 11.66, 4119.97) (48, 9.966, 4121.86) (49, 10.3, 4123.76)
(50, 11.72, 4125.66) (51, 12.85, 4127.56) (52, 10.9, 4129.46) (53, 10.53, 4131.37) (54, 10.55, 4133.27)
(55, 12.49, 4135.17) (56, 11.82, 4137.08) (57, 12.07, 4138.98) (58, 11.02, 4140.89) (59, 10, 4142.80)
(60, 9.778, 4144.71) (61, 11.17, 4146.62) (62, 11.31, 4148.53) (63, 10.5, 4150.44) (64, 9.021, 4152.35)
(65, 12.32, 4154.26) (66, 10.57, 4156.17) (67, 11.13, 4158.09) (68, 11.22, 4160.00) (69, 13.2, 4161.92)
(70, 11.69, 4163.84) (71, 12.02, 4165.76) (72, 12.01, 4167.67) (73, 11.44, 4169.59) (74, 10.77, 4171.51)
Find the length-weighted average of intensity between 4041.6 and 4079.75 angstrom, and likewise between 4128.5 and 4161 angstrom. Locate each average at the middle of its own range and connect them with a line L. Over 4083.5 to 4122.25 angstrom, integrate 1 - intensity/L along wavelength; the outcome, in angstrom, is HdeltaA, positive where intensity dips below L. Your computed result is -3.2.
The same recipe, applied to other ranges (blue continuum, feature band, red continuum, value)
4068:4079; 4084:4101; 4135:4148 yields -2.69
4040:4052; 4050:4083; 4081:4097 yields 3.52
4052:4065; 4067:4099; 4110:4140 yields -3.52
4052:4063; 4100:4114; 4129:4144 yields -0.43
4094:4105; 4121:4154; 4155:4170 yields 1.78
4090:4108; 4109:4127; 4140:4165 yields 0.65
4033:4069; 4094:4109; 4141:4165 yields -0.44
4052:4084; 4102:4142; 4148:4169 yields -0.51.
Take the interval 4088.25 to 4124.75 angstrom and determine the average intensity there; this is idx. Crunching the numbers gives 11.8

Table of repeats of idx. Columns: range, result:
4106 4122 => 11.5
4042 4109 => 11.8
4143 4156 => 10.6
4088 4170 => 11.5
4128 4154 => 10.9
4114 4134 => 11.1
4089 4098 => 13.3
